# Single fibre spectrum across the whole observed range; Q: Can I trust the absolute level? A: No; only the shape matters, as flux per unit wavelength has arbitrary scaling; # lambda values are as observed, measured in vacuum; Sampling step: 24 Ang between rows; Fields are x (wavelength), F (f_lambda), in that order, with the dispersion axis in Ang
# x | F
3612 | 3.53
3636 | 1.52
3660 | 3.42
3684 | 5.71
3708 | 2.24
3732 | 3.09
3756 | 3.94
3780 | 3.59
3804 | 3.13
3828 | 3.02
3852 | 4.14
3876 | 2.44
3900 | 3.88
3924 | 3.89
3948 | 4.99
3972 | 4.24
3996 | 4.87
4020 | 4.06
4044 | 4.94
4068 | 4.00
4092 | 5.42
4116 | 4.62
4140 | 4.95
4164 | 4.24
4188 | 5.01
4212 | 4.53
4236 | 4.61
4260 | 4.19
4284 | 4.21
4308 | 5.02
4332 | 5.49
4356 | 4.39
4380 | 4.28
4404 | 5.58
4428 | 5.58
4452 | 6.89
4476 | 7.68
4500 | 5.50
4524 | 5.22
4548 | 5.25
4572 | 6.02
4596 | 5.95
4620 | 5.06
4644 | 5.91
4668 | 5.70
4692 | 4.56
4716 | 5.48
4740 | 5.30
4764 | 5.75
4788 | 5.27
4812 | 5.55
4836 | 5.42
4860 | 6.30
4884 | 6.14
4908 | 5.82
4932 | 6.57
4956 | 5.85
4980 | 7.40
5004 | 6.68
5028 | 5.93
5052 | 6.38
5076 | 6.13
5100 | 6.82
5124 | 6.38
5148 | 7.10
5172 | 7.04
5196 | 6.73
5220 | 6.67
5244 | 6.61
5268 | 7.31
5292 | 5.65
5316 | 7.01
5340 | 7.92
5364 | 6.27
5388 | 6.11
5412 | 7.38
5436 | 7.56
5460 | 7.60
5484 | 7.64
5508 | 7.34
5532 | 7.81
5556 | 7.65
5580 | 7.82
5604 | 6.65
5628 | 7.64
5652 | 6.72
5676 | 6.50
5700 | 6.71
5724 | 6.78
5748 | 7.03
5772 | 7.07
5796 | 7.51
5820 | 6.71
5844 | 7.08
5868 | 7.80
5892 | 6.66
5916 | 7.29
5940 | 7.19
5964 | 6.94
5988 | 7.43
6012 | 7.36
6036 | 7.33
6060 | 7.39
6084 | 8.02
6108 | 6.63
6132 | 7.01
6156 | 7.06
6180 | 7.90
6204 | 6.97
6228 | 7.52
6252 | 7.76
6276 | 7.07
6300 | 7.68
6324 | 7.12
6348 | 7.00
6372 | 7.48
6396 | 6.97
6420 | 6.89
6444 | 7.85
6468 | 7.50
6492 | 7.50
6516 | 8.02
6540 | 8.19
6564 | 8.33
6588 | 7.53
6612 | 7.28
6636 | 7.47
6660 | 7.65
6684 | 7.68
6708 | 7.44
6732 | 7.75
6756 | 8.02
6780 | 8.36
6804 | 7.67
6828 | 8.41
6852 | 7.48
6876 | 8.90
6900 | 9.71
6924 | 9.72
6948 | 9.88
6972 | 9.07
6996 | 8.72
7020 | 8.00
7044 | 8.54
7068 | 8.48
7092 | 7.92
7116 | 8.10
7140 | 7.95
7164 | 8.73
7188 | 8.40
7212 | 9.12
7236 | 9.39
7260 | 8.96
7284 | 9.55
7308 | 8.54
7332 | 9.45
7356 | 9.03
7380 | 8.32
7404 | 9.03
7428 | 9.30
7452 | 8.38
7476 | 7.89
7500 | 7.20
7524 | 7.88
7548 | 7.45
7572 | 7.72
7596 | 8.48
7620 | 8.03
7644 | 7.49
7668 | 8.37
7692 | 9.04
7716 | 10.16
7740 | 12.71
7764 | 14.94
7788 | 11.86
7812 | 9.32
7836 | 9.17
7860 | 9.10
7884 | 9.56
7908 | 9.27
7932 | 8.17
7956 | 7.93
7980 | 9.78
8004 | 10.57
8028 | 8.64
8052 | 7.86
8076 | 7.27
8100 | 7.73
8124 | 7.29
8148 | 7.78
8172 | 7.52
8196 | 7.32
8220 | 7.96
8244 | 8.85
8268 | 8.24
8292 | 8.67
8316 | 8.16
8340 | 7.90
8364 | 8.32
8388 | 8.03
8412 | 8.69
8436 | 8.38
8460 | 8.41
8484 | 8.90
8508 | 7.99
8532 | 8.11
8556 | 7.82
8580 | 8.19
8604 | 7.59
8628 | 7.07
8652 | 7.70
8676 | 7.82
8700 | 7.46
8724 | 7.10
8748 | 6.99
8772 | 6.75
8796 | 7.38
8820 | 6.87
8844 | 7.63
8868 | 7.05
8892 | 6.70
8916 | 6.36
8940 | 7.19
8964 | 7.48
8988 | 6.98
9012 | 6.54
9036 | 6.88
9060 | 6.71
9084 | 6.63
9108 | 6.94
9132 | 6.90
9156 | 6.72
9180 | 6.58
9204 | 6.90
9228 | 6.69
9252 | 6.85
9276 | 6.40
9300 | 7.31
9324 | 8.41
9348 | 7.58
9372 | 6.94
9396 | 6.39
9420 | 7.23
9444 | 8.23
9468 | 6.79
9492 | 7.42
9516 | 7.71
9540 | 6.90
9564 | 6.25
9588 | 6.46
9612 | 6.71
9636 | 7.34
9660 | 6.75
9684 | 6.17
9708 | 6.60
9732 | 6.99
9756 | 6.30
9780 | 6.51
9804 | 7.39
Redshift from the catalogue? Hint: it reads 0.596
